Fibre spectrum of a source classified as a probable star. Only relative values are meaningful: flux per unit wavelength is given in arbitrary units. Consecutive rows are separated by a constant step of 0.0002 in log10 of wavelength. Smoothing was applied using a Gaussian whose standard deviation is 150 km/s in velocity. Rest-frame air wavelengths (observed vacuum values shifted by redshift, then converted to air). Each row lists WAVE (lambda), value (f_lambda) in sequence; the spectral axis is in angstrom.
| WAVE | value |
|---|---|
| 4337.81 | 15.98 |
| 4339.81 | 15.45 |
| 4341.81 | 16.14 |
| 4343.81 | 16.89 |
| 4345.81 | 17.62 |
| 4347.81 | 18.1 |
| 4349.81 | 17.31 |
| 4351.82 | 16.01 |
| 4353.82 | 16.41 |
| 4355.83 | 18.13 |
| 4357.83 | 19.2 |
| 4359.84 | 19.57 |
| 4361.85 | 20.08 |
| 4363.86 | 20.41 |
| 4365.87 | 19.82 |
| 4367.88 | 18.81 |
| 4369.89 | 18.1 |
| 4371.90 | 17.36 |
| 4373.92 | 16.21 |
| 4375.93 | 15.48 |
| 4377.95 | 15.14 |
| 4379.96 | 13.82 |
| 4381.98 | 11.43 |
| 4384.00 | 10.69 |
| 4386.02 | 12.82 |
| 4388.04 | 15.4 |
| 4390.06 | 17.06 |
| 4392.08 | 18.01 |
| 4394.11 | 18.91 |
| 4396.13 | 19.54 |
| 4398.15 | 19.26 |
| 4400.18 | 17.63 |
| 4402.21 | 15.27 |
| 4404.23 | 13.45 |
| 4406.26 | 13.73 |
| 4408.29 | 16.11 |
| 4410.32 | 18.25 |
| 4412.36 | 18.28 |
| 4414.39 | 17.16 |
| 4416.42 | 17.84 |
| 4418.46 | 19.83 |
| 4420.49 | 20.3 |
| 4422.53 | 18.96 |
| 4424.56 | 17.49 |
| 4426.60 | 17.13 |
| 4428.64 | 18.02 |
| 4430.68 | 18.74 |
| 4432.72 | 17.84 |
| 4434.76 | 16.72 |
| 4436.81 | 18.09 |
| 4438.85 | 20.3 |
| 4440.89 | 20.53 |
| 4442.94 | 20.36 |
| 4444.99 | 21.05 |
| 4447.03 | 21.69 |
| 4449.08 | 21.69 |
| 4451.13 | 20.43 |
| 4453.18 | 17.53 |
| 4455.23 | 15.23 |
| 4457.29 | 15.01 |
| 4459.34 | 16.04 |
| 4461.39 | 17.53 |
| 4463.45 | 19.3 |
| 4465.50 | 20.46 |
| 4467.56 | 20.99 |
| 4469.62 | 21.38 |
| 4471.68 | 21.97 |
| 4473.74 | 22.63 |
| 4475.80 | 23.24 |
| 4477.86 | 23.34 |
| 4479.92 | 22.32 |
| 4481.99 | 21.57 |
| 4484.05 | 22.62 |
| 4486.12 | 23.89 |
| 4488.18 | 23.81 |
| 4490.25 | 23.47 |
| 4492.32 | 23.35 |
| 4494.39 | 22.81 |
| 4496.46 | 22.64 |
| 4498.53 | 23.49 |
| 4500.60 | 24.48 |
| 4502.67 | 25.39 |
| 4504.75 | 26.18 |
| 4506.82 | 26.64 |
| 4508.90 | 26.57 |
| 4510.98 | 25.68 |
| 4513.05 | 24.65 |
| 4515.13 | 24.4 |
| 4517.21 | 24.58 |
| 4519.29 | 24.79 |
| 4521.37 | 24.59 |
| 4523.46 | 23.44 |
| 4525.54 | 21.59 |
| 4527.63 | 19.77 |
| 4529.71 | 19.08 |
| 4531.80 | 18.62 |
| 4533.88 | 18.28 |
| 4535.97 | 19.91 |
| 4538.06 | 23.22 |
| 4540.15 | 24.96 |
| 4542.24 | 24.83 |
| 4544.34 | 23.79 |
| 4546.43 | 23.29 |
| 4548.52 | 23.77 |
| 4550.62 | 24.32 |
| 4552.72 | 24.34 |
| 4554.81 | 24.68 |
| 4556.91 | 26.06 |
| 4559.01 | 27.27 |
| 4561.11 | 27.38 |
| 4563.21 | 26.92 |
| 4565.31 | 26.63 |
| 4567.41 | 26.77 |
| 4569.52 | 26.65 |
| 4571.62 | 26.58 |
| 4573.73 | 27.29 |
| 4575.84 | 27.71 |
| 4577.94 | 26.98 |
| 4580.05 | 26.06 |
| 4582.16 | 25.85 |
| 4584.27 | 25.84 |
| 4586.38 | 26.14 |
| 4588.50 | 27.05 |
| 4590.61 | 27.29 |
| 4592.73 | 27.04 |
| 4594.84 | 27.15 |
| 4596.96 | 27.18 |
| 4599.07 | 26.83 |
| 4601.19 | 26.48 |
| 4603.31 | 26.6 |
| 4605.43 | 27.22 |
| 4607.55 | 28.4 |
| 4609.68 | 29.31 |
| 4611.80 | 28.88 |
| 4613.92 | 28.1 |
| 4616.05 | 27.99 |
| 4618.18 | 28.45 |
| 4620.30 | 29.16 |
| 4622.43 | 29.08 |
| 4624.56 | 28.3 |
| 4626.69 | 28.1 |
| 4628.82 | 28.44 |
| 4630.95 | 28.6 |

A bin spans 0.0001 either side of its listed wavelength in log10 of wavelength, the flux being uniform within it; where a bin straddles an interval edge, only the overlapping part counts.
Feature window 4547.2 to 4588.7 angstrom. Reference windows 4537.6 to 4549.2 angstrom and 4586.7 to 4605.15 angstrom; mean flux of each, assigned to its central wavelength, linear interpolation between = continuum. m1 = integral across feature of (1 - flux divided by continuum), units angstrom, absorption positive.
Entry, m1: -1.3 angstrom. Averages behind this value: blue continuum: 24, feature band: 26.2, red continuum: 26.9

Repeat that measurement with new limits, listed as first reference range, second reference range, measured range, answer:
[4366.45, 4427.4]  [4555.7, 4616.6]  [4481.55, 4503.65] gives -1.5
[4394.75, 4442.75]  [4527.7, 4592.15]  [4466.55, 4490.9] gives -2.0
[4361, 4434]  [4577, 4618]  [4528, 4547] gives 2.0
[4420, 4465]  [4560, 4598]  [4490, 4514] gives -2.6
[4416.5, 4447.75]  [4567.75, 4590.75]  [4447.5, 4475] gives 1.7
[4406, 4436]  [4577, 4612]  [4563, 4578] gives -0.7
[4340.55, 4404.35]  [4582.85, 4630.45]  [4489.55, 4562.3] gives 0.5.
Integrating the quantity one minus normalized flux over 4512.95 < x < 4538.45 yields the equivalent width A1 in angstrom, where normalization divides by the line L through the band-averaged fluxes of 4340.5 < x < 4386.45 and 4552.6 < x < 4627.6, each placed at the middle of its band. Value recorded 2.4 angstrom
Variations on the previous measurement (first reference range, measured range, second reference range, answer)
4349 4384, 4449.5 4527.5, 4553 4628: 1.0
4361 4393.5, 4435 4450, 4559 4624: -0.5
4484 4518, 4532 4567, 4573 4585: 2.1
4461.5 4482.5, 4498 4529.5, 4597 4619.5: -1.2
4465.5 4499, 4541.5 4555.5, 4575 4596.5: 0.6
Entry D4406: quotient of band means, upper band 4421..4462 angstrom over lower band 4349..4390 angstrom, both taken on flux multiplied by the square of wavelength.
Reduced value 1.15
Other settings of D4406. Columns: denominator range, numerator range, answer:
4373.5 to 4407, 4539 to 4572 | 1.77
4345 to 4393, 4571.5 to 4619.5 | 1.80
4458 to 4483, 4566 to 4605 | 1.35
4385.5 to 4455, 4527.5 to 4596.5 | 1.47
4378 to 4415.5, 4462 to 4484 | 1.41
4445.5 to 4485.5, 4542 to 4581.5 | 1.33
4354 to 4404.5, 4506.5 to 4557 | 1.48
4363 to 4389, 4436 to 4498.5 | 1.38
